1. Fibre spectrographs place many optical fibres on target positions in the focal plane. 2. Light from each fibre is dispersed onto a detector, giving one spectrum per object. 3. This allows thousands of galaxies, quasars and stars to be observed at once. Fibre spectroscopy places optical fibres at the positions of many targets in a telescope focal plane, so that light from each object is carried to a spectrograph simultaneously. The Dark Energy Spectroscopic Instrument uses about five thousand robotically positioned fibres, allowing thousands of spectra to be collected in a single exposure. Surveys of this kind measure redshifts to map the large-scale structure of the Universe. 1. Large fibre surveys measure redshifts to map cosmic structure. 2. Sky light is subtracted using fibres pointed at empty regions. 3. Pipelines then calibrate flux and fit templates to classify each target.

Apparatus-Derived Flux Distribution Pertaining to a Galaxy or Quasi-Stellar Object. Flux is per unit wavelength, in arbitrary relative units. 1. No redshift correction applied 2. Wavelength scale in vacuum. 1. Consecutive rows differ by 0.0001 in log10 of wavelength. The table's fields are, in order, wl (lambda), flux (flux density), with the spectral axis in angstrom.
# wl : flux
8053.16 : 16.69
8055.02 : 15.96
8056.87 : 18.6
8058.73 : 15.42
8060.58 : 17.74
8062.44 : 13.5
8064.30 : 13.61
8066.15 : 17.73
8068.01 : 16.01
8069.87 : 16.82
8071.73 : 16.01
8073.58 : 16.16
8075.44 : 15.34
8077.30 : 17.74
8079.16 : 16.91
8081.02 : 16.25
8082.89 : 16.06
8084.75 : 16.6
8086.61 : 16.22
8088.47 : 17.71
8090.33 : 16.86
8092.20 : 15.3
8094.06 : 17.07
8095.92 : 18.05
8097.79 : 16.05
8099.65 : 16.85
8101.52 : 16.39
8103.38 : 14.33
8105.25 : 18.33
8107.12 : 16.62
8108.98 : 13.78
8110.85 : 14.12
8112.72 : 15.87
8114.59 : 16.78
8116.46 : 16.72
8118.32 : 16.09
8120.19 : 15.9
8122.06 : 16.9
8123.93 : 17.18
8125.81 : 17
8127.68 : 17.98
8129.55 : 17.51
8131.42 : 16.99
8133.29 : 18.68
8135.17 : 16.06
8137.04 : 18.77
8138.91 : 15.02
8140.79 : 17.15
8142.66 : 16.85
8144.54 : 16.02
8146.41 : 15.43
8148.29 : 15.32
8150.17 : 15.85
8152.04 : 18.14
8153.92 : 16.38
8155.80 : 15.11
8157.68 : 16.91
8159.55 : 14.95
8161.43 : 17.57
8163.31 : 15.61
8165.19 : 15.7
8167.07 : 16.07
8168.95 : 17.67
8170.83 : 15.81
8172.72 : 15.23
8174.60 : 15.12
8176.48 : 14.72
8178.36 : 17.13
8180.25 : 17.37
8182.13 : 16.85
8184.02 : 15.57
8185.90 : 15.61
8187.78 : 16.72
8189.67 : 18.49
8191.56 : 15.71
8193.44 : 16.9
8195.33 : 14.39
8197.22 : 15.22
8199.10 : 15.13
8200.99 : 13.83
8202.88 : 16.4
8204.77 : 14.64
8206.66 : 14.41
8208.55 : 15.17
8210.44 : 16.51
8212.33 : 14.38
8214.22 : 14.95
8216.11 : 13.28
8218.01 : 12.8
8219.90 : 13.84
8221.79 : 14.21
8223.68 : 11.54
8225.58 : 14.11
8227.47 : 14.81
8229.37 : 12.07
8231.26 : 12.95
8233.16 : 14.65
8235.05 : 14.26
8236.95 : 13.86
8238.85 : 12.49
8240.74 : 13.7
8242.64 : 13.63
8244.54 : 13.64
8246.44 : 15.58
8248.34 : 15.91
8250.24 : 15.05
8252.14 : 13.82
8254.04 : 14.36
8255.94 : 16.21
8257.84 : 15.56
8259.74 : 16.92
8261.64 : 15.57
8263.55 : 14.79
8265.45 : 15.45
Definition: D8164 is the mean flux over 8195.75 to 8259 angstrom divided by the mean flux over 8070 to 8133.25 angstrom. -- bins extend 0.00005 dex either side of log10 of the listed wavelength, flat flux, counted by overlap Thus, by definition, 0.9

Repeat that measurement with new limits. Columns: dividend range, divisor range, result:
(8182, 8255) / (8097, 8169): 0.89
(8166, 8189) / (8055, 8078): 1.00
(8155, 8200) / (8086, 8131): 0.97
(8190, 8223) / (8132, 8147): 0.88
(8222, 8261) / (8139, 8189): 0.88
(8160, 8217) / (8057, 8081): 0.97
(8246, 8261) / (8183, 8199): 0.96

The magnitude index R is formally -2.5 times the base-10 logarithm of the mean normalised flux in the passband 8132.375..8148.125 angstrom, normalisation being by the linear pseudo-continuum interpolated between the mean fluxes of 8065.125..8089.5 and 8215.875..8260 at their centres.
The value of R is -0.07 mag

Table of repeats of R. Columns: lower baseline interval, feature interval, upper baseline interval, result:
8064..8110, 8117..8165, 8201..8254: -0.07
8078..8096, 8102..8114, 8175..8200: 0.07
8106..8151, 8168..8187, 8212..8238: -0.08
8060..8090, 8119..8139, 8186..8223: -0.09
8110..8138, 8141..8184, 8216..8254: -0.03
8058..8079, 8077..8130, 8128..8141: 0.01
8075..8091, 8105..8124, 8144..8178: 0.02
